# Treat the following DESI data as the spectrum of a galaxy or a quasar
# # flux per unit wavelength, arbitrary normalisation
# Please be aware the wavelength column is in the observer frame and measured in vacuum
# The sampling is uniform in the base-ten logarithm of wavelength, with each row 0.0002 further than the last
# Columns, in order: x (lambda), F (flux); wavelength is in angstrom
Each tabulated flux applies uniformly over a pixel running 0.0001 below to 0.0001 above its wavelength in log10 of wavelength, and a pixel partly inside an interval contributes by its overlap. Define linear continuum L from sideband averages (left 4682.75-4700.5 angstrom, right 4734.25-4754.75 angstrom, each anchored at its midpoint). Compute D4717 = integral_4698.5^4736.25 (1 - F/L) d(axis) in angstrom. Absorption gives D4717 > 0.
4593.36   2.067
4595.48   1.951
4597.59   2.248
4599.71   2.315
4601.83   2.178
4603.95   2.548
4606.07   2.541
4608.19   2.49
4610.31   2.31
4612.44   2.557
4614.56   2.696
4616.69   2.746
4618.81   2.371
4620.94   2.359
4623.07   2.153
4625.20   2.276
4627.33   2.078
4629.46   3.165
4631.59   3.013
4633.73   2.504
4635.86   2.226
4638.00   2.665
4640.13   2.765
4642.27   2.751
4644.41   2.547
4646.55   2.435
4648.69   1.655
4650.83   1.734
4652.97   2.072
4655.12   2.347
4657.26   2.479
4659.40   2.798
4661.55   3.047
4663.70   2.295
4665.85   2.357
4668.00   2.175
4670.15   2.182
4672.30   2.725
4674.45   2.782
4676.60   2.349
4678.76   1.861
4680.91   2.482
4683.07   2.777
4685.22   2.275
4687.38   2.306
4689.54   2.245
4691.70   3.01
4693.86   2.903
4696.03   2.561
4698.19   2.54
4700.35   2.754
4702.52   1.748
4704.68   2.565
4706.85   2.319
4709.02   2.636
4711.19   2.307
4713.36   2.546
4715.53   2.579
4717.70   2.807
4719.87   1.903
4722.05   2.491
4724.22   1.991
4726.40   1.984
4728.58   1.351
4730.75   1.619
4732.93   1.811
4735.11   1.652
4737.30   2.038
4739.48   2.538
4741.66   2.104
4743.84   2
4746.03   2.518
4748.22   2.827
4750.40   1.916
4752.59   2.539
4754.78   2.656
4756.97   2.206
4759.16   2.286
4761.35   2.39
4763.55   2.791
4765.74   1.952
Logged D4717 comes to 3.8 angstrom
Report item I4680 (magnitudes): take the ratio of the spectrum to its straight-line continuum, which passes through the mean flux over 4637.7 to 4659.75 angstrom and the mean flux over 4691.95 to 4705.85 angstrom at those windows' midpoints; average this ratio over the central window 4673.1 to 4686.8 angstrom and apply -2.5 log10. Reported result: 0.02 mag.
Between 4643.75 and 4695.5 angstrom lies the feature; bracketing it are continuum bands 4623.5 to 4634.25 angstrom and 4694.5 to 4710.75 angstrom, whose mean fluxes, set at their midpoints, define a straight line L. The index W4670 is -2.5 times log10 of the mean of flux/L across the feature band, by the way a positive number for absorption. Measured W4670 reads 0.04 mag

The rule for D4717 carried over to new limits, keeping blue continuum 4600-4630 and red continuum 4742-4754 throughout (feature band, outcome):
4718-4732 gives 2.53 angstrom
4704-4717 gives -0.66 angstrom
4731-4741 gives 1.60 angstrom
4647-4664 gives 0.76 angstrom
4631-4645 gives -1.15 angstrom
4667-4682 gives 0.23 angstrom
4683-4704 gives -0.96 angstrom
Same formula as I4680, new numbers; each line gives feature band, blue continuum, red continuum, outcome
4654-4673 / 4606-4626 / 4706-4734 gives -0.07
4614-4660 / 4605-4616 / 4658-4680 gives 0.02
